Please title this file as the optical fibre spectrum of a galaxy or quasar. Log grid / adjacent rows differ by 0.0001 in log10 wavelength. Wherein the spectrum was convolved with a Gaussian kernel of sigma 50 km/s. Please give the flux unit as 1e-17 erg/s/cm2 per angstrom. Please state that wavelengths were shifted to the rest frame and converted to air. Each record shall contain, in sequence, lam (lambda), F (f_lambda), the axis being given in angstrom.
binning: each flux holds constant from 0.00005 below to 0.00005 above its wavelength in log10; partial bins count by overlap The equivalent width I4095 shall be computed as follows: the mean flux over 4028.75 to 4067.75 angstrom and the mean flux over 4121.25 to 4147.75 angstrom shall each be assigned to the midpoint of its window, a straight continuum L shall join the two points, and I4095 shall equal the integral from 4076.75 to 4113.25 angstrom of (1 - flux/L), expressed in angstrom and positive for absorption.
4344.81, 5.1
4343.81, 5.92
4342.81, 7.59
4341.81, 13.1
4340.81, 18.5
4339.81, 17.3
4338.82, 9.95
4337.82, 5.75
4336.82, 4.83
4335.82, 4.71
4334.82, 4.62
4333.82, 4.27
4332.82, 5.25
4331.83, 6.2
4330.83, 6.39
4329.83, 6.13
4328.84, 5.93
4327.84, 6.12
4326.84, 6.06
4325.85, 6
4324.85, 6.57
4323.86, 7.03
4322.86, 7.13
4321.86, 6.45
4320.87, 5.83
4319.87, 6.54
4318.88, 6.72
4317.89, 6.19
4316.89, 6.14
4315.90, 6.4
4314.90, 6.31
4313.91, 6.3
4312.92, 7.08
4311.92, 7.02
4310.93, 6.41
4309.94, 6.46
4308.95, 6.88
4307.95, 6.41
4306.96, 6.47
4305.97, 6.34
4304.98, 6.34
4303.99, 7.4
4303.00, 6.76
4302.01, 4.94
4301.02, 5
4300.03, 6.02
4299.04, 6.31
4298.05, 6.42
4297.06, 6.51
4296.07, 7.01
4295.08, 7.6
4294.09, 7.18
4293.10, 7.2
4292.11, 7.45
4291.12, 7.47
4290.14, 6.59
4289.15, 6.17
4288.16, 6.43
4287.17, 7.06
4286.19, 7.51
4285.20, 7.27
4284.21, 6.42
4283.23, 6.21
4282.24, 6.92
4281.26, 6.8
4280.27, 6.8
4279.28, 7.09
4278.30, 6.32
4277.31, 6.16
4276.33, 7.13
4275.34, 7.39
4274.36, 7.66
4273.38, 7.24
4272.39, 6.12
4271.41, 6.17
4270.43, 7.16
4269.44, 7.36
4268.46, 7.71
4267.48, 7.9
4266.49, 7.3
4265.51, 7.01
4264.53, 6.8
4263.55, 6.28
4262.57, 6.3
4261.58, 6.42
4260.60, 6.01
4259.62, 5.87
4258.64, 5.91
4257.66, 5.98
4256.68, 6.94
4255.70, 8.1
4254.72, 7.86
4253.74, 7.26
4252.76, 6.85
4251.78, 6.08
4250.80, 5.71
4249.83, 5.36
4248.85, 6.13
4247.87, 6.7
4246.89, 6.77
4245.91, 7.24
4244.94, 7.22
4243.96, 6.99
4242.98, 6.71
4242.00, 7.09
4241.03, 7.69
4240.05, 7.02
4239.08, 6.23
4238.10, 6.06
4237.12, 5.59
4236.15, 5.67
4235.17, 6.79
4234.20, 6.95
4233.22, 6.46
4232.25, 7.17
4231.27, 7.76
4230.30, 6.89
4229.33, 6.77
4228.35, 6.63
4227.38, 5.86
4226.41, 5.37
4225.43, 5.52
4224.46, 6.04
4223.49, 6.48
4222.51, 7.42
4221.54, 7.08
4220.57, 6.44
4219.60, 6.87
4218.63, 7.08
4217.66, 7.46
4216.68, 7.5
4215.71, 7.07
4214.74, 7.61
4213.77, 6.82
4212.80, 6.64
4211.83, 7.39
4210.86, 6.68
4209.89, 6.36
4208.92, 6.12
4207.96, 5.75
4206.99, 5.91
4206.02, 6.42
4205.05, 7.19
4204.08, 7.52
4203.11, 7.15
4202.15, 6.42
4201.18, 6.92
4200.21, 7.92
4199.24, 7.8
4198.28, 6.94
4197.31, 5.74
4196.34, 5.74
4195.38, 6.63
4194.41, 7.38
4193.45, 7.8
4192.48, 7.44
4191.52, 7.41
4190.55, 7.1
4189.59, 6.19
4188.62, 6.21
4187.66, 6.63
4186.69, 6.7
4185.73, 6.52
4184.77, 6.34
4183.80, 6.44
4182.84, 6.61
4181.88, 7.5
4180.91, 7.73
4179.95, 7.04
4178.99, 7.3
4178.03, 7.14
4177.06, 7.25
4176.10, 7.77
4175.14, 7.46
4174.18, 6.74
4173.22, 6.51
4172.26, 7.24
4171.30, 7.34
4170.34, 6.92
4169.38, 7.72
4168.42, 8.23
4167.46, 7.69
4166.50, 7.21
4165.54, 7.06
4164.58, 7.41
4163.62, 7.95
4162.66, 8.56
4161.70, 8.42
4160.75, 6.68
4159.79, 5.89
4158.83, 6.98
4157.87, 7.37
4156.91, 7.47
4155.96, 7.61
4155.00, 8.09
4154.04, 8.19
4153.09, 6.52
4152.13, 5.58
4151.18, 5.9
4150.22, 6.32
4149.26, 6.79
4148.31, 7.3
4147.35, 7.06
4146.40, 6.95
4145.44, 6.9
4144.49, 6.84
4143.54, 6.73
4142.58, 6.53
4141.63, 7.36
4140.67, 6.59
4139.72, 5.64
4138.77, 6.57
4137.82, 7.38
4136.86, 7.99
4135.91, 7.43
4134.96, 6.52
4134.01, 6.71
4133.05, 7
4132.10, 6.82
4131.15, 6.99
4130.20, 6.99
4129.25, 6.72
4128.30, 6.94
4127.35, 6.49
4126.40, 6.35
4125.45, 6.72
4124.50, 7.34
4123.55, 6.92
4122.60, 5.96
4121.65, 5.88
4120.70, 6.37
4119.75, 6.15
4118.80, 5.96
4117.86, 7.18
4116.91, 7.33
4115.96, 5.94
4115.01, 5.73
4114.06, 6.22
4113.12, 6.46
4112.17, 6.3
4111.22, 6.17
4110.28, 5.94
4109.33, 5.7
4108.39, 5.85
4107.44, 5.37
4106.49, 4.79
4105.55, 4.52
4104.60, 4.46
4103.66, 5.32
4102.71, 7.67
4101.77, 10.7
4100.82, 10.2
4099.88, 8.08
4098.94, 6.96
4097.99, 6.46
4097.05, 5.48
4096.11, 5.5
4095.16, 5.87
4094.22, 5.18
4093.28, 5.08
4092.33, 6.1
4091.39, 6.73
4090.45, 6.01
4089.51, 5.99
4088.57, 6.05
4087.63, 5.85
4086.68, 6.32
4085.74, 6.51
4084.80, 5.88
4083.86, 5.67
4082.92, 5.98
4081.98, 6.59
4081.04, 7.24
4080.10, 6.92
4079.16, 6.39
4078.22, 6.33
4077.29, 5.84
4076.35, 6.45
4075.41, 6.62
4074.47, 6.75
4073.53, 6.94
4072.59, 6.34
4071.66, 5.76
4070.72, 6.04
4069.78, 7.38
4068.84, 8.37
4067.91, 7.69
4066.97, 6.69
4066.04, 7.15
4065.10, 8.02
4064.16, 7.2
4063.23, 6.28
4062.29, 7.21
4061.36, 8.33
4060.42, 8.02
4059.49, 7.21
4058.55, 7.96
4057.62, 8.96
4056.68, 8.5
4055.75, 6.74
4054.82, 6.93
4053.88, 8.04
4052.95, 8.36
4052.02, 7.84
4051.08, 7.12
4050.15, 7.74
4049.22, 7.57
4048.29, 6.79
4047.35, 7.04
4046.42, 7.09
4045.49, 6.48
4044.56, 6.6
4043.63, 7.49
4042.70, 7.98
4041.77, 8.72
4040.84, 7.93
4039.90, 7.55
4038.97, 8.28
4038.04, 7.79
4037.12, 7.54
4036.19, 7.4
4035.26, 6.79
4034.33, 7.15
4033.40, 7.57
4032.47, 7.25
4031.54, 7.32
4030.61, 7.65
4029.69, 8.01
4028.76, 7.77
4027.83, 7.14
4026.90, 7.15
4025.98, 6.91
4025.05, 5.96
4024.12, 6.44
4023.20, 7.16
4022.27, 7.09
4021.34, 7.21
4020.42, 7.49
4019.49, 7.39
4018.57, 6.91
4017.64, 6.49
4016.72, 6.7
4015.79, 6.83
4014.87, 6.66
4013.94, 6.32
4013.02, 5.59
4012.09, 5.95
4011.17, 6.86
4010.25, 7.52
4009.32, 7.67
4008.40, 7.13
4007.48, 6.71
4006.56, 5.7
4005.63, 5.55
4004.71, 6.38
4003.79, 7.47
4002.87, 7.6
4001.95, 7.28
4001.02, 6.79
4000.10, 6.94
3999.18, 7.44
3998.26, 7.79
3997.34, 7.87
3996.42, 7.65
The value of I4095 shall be 4.4 angstrom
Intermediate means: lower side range 7.52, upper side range 6.8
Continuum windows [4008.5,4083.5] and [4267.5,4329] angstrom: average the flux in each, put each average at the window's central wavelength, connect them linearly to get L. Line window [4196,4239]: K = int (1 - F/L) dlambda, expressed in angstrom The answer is 0.9 angstrom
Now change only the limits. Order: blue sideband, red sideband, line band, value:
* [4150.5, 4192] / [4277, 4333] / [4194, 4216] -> 0.61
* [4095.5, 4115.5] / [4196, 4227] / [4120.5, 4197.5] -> -4.98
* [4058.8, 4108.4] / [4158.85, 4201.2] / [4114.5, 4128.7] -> 0.65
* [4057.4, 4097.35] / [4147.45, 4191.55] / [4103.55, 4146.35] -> 2.83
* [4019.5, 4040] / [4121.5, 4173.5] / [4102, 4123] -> 3.19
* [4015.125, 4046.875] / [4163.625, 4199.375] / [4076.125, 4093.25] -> 2.28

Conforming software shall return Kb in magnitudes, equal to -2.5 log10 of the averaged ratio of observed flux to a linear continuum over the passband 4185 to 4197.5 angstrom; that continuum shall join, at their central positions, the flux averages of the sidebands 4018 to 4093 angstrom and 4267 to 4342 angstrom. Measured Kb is 0.038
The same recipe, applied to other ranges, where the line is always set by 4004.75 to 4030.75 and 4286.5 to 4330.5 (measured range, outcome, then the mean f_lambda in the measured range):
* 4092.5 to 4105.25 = 0.02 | 6.64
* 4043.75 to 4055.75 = -0.07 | 7.29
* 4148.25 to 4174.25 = -0.08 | 7.21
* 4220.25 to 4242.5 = 0.01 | 6.57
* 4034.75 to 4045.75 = -0.11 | 7.57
